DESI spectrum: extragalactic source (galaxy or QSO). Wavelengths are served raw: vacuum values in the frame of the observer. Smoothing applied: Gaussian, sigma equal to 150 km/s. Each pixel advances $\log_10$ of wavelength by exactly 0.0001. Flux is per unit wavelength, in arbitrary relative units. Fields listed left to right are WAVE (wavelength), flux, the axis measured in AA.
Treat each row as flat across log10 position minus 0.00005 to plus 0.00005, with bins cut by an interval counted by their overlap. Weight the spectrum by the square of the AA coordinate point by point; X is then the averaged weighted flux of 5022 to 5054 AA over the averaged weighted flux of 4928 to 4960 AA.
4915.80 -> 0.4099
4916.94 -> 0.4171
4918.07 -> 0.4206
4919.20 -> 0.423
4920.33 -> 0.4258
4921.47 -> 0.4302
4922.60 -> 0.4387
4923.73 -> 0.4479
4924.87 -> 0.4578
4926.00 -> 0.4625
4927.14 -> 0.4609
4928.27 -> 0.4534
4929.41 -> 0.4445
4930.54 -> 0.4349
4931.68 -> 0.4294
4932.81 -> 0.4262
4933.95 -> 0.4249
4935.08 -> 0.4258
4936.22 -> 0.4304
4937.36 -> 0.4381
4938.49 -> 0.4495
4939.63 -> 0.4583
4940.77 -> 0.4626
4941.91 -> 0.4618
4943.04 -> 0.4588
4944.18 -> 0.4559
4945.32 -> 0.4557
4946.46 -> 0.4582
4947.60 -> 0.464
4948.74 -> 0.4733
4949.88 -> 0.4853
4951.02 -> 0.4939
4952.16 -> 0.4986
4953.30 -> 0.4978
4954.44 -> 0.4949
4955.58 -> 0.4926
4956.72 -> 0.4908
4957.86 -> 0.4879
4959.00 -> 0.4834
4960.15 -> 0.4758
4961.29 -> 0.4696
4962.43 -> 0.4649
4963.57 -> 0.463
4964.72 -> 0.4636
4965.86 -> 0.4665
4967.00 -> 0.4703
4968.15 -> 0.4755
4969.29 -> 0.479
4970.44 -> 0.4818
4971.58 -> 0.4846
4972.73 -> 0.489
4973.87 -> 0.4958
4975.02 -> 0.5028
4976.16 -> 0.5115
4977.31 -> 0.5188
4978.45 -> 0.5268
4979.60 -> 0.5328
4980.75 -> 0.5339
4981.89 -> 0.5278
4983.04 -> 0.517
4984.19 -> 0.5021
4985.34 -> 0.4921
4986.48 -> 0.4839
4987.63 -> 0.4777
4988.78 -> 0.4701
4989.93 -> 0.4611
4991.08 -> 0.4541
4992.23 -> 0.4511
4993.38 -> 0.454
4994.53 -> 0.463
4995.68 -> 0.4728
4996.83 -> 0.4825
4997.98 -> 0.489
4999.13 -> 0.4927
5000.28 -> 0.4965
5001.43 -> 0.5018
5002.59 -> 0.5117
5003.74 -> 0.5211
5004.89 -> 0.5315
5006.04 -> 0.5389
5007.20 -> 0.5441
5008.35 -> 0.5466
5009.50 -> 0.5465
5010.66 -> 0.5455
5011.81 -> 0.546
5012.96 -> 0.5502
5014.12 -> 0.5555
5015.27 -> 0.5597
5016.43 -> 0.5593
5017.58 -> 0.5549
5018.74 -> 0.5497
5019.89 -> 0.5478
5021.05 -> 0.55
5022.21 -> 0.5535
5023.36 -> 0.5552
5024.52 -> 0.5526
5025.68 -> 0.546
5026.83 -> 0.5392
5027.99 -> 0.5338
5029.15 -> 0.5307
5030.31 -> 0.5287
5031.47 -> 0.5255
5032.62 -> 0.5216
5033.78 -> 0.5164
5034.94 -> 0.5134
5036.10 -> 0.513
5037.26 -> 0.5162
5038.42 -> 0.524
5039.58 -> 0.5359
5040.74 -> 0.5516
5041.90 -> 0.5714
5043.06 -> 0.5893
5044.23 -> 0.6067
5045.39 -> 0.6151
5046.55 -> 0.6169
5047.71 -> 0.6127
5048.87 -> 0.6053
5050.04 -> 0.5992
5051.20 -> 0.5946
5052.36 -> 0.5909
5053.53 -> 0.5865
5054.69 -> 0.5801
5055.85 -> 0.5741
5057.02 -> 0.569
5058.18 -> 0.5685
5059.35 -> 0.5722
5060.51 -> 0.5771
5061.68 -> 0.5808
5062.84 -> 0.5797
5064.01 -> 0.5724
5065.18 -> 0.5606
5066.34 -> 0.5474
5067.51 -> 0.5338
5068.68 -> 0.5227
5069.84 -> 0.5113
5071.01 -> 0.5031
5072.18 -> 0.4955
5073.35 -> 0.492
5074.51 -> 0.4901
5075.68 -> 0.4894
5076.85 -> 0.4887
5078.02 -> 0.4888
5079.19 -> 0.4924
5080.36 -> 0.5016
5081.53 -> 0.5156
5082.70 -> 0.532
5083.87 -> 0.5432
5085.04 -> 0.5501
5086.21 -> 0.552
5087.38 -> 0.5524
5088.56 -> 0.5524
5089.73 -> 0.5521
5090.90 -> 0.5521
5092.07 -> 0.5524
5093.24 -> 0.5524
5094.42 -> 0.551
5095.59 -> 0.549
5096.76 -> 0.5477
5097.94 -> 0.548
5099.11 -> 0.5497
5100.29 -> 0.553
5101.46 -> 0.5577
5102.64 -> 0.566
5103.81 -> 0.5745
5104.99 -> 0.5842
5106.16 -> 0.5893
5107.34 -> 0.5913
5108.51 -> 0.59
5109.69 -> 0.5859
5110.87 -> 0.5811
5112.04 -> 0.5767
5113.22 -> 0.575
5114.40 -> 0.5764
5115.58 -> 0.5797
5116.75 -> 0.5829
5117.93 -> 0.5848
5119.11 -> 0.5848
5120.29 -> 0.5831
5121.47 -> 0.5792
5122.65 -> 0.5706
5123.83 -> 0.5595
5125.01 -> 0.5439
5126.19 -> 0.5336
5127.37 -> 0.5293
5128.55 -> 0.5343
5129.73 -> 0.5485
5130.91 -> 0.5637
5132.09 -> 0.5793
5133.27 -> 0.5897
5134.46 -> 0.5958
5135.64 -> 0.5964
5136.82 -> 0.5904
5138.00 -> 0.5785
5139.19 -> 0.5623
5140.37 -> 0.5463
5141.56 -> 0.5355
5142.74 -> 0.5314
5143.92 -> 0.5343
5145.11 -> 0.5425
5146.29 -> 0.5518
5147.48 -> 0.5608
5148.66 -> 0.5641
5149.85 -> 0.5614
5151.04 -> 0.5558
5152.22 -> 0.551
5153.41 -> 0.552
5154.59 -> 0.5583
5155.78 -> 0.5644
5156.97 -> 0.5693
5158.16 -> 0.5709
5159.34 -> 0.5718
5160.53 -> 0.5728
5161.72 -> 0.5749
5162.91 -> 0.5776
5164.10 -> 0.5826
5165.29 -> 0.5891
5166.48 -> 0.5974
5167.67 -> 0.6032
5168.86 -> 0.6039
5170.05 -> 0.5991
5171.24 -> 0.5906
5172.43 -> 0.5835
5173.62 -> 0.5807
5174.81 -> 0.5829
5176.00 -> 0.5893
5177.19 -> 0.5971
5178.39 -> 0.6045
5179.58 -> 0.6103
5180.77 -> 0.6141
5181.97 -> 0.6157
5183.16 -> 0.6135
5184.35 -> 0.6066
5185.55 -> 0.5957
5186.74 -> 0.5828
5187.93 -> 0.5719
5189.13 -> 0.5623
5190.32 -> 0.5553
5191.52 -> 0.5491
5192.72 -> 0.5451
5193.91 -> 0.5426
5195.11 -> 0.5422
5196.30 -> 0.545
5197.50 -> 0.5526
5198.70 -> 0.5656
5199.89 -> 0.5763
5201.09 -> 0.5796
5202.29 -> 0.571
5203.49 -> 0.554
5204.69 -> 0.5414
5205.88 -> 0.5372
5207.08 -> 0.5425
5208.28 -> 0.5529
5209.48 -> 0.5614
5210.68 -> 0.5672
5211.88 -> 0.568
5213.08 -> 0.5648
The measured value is 1.26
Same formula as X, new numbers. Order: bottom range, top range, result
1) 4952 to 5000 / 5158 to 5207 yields 1.29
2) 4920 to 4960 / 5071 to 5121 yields 1.27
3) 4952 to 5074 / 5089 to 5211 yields 1.14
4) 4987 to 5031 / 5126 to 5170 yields 1.15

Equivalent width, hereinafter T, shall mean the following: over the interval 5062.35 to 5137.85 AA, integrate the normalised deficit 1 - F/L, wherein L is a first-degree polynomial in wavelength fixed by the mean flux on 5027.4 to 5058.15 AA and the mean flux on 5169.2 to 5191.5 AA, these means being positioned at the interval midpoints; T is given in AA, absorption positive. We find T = 2.89 AA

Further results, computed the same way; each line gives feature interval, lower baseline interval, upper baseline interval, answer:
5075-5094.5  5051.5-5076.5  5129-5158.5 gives 0.8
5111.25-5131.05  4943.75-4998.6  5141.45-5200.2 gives -0.5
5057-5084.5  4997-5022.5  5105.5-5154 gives 1.1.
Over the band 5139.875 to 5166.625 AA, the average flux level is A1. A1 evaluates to 0.561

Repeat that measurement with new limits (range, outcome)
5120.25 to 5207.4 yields 0.57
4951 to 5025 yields 0.506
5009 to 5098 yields 0.548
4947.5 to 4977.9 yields 0.485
